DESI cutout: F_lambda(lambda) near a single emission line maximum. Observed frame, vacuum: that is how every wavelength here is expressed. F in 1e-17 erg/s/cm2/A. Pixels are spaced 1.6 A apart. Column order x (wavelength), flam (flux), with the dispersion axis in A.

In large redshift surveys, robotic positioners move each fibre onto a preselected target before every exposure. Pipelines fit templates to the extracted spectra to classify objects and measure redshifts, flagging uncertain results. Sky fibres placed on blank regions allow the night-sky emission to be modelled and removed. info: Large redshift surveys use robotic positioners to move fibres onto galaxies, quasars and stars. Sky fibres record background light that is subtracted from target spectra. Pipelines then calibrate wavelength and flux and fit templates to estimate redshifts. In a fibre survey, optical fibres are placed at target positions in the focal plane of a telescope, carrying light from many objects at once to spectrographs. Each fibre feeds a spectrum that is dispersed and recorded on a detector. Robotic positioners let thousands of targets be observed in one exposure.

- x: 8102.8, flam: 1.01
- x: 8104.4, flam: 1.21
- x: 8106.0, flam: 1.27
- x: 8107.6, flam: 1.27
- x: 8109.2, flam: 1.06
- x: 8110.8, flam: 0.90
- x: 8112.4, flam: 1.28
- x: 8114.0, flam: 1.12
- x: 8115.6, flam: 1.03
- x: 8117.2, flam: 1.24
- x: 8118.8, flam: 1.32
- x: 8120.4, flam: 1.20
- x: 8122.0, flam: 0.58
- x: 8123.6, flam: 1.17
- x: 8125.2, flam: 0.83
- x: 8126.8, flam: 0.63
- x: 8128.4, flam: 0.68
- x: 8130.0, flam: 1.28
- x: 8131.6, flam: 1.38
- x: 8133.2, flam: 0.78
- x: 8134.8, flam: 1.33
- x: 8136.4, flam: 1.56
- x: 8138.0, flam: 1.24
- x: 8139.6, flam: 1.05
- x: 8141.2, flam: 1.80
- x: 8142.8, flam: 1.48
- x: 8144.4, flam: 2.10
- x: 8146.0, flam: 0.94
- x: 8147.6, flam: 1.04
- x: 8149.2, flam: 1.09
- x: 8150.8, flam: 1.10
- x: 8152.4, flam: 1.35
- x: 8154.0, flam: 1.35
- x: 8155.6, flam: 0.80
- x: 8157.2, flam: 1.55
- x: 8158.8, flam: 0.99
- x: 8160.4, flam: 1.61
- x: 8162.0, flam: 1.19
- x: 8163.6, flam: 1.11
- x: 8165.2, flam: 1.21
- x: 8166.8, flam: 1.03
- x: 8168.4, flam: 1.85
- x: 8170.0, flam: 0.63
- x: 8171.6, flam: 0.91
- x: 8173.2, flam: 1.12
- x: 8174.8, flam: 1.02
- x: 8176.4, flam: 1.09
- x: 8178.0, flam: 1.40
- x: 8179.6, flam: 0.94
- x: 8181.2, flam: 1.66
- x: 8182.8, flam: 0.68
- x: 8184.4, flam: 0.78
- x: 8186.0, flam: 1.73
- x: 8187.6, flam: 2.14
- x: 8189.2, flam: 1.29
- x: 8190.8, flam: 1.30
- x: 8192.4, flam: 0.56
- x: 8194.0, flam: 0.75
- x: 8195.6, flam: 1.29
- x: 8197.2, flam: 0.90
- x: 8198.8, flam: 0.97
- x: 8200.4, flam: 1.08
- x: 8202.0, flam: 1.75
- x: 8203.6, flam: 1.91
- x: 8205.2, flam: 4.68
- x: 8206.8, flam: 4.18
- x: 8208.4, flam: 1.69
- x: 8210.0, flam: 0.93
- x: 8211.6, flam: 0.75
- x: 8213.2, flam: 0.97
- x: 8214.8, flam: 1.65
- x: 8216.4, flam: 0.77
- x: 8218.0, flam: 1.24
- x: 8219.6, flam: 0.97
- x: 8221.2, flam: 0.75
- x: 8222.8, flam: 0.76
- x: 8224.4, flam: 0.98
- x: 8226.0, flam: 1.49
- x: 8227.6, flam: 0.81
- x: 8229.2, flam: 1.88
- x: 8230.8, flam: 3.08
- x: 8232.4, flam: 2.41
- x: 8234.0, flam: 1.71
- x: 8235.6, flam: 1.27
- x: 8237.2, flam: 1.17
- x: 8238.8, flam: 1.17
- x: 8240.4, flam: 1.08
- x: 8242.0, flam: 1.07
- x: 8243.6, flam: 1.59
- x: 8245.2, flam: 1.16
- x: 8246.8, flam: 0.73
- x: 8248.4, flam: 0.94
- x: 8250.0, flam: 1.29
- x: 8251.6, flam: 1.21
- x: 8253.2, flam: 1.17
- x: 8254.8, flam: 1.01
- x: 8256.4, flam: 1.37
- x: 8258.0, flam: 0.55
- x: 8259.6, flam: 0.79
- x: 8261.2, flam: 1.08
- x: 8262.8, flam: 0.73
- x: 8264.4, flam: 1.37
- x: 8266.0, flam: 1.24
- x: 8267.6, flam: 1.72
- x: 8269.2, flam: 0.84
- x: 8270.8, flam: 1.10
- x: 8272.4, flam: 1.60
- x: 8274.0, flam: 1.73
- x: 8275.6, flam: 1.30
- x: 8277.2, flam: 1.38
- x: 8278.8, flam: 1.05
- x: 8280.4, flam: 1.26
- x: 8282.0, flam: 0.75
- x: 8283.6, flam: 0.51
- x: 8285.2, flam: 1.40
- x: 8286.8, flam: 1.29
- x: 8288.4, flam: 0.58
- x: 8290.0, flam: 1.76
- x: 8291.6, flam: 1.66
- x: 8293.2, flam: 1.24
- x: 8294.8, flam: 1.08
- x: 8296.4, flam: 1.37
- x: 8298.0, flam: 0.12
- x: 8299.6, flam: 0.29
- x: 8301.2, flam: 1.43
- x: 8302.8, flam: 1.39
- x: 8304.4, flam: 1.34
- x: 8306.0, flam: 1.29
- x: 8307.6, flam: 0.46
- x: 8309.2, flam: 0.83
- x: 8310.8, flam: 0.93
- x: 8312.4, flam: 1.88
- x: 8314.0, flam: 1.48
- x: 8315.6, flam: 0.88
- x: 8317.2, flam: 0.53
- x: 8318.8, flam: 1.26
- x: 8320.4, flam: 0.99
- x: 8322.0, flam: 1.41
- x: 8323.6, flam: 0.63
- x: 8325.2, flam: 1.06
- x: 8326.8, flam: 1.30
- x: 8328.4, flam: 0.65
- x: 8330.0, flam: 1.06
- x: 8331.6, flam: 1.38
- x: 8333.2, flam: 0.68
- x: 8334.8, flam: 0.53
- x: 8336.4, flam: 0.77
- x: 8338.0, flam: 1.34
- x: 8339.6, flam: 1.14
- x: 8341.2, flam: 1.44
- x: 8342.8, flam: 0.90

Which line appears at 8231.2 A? [N II]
